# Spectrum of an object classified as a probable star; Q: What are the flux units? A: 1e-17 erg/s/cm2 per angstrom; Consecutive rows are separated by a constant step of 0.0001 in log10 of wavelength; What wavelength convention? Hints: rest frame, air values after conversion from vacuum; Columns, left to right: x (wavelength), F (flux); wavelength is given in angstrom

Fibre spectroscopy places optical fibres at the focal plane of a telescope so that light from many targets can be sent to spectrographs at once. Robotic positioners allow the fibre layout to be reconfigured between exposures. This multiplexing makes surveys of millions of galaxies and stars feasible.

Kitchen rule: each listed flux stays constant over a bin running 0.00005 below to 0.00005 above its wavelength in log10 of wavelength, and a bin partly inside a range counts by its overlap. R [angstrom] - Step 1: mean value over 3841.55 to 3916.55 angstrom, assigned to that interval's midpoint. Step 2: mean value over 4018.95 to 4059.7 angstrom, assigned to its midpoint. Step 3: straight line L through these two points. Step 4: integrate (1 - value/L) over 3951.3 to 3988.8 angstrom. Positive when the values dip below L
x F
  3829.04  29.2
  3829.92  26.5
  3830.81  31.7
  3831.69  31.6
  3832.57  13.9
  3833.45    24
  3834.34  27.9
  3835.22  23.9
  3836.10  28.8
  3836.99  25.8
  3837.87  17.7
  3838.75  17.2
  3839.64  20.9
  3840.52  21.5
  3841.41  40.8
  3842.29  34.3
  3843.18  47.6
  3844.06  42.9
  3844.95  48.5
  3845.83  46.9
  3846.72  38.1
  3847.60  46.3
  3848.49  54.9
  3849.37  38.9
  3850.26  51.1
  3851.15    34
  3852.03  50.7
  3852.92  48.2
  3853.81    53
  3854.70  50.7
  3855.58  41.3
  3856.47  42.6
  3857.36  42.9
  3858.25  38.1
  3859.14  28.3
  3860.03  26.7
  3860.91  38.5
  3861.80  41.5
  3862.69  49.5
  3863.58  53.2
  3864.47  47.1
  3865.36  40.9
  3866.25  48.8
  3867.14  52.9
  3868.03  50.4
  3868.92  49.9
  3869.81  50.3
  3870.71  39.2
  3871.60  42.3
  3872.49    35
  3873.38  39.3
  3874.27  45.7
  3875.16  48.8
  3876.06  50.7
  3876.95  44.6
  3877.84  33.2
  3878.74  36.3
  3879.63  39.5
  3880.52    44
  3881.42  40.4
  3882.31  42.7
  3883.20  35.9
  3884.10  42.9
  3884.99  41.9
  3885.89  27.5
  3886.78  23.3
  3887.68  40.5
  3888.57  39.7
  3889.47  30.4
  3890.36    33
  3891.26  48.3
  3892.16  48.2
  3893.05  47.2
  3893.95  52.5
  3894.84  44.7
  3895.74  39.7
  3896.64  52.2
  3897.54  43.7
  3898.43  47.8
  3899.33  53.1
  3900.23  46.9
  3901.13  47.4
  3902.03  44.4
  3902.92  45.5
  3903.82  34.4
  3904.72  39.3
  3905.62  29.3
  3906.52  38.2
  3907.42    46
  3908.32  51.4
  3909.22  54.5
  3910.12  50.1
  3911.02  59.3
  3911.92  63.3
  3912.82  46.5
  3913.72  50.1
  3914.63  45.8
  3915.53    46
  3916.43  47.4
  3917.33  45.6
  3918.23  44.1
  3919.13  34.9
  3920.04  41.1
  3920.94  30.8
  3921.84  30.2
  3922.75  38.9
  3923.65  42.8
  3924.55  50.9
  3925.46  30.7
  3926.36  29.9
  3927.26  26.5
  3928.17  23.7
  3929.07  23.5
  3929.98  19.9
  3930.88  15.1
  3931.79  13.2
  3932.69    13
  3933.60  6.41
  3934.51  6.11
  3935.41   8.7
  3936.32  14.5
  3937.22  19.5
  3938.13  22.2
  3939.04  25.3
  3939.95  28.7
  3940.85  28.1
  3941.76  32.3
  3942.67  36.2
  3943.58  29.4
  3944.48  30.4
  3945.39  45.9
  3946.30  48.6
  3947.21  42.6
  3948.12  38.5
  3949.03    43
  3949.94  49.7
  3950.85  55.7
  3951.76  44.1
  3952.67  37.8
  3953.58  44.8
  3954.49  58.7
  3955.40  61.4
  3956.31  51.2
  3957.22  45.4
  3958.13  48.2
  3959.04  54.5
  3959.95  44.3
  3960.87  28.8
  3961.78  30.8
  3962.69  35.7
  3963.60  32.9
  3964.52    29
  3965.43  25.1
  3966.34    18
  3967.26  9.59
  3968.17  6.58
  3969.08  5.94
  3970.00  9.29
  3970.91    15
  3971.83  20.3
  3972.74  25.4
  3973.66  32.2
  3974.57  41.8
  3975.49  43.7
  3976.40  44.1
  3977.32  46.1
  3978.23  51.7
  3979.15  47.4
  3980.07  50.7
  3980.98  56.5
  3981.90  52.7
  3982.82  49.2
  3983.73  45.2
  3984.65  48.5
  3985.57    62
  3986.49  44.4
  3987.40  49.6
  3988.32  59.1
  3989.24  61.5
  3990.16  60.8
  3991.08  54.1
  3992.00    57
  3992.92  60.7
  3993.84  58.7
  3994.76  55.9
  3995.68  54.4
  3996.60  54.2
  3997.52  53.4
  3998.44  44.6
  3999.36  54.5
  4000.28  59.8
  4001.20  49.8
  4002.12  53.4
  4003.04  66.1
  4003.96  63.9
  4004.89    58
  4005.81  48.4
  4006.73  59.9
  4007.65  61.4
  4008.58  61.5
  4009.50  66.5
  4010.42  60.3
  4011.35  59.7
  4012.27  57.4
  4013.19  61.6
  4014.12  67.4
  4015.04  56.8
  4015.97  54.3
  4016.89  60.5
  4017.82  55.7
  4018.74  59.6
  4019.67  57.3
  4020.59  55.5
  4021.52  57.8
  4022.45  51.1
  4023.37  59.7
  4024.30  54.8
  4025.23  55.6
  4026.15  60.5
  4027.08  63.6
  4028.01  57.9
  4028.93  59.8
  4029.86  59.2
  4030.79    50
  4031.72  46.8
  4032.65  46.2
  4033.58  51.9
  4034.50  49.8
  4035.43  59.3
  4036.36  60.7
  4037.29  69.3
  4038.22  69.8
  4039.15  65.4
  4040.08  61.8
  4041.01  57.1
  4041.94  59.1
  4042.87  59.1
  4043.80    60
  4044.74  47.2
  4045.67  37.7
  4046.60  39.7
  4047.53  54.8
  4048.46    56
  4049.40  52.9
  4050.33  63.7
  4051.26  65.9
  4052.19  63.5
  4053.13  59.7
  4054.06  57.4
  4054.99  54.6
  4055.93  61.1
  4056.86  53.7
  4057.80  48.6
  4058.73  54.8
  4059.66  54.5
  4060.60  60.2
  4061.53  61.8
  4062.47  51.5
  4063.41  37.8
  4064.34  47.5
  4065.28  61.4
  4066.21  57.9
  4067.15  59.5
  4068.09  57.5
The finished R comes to 8.7 angstrom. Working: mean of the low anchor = 43.9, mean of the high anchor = 56.5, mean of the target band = 39.2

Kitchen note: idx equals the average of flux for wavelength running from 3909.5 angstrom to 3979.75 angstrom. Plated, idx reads 34.7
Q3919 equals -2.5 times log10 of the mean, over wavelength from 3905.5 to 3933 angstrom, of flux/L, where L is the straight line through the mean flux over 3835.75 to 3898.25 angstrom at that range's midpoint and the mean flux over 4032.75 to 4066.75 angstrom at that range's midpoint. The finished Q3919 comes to 0.179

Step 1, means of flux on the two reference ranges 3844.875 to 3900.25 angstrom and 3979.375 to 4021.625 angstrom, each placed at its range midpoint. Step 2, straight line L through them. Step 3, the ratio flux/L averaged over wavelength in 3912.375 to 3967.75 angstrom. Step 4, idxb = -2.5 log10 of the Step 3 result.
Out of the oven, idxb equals 0.41 mag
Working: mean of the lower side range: 43.2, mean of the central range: 34.5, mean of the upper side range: 56.5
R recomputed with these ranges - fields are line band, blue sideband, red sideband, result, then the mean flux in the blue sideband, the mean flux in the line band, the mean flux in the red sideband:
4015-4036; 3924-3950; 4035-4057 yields -1.5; 27.4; 55.8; 57.9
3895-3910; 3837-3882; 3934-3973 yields -3.0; 41.6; 44.7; 32.3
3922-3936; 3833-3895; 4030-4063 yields 6.8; 40.2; 23.3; 56.1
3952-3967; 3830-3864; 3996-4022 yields 3.3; 37.1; 40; 57.8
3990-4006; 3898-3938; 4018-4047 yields -1.9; 36.1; 56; 56.3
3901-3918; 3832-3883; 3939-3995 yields -2.5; 39.9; 46.5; 41.2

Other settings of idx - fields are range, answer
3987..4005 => 56.4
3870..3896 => 40.7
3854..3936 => 39.9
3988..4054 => 57.3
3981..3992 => 53.6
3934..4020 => 44.5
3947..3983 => 38.1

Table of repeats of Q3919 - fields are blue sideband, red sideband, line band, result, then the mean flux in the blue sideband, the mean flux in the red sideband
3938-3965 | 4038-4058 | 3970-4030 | -0.098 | 40.3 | 56.7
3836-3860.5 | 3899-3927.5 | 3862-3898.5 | -0.052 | 38.7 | 43.4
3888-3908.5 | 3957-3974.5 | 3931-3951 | 0.148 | 43.5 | 27.3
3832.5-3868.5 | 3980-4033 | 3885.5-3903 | 0.030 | 39.1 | 56.4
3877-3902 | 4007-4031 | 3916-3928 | 0.216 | 41.7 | 58.8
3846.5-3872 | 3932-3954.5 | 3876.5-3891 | 0.096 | 44.6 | 31.7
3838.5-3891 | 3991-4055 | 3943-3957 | 0.103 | 41.2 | 57.2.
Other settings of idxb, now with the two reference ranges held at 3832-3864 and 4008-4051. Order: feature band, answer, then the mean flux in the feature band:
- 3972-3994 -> 0.06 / 49.6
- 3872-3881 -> -0.03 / 41.7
